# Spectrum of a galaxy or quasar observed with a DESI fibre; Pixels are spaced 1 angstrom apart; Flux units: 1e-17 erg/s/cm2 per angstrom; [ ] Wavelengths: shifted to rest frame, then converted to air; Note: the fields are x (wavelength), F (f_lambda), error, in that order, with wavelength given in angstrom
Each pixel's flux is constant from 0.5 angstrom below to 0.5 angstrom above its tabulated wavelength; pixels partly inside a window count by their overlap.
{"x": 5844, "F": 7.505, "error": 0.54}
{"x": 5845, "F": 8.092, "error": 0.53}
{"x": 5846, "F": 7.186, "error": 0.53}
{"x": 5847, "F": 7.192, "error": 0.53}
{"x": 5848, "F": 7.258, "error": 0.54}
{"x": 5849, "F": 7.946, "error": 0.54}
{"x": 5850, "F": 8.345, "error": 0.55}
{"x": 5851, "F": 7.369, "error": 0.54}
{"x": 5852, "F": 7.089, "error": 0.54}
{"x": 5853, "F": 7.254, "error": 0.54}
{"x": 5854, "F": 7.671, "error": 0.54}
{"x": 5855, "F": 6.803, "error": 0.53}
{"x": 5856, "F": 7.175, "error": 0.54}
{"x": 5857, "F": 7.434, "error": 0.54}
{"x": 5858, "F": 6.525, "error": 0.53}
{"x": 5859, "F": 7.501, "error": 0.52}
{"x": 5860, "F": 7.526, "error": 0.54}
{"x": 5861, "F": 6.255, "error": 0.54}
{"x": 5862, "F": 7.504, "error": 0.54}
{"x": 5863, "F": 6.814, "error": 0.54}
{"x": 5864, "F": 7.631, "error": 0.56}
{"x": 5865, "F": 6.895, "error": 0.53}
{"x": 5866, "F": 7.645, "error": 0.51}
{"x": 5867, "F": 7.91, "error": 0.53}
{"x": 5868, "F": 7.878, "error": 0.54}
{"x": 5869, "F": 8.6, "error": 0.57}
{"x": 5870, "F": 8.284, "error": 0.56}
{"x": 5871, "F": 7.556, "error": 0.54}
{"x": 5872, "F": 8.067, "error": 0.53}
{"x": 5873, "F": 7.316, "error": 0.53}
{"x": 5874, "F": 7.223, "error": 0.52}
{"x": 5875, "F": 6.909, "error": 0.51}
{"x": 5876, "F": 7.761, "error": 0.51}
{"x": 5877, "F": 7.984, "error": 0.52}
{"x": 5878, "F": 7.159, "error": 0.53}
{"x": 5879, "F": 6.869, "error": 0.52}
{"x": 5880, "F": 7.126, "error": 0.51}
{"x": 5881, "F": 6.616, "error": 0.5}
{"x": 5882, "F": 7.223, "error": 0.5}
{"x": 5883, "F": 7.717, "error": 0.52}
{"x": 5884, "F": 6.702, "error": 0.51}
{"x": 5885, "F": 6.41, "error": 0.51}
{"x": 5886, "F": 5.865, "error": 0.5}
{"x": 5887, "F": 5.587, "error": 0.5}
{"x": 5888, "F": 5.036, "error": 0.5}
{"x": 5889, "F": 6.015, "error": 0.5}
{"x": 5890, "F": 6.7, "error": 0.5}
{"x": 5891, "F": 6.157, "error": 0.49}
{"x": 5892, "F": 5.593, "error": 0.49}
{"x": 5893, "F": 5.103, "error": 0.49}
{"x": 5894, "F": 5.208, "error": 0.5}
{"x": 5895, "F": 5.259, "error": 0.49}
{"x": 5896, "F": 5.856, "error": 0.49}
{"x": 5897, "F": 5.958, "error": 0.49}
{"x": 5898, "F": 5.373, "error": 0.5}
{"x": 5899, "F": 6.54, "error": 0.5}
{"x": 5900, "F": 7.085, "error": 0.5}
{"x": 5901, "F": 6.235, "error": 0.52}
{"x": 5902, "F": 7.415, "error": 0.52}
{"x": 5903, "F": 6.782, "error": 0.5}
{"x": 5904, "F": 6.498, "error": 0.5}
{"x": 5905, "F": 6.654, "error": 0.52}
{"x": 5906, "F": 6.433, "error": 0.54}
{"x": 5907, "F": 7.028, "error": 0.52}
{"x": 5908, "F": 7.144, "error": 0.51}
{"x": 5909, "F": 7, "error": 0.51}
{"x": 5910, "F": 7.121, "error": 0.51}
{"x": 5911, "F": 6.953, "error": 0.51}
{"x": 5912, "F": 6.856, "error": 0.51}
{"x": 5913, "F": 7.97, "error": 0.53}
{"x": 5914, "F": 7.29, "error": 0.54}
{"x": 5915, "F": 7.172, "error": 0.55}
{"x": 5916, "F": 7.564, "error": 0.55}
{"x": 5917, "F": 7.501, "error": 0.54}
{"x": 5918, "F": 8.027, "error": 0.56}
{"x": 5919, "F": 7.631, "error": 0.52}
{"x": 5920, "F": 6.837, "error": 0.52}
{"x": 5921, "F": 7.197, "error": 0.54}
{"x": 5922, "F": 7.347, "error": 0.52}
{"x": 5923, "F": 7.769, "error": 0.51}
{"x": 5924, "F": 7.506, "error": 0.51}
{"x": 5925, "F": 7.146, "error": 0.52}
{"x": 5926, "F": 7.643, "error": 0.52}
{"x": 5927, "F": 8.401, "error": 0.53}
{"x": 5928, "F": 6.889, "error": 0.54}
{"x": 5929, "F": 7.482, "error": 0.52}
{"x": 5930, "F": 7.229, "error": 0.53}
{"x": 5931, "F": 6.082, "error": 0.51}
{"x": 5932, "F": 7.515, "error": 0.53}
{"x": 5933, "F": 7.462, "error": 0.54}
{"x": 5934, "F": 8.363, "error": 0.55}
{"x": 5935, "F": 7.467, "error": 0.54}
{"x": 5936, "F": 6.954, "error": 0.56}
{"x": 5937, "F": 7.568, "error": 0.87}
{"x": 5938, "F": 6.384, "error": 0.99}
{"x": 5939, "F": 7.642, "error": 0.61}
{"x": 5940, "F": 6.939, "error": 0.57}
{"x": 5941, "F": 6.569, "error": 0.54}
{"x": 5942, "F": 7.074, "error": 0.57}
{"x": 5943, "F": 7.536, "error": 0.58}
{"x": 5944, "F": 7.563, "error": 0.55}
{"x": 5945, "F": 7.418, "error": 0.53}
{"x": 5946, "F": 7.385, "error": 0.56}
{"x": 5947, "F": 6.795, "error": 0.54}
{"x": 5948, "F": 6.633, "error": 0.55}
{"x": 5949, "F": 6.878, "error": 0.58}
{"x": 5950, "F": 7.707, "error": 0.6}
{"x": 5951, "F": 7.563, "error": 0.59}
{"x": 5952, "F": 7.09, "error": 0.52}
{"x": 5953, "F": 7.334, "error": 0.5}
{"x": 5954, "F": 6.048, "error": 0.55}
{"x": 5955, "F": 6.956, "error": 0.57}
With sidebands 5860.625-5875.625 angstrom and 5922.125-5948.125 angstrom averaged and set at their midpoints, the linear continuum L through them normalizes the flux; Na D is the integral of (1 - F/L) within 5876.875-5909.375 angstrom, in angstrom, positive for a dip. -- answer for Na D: 4.4 angstrom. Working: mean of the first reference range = 7.51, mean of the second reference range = 7.3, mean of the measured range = 6.41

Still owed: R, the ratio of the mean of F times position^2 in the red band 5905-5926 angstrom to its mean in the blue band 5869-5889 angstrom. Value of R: 1.0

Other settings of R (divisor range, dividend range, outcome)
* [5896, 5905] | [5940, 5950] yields 1.12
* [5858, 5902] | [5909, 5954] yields 1.09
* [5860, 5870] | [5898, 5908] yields 0.90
